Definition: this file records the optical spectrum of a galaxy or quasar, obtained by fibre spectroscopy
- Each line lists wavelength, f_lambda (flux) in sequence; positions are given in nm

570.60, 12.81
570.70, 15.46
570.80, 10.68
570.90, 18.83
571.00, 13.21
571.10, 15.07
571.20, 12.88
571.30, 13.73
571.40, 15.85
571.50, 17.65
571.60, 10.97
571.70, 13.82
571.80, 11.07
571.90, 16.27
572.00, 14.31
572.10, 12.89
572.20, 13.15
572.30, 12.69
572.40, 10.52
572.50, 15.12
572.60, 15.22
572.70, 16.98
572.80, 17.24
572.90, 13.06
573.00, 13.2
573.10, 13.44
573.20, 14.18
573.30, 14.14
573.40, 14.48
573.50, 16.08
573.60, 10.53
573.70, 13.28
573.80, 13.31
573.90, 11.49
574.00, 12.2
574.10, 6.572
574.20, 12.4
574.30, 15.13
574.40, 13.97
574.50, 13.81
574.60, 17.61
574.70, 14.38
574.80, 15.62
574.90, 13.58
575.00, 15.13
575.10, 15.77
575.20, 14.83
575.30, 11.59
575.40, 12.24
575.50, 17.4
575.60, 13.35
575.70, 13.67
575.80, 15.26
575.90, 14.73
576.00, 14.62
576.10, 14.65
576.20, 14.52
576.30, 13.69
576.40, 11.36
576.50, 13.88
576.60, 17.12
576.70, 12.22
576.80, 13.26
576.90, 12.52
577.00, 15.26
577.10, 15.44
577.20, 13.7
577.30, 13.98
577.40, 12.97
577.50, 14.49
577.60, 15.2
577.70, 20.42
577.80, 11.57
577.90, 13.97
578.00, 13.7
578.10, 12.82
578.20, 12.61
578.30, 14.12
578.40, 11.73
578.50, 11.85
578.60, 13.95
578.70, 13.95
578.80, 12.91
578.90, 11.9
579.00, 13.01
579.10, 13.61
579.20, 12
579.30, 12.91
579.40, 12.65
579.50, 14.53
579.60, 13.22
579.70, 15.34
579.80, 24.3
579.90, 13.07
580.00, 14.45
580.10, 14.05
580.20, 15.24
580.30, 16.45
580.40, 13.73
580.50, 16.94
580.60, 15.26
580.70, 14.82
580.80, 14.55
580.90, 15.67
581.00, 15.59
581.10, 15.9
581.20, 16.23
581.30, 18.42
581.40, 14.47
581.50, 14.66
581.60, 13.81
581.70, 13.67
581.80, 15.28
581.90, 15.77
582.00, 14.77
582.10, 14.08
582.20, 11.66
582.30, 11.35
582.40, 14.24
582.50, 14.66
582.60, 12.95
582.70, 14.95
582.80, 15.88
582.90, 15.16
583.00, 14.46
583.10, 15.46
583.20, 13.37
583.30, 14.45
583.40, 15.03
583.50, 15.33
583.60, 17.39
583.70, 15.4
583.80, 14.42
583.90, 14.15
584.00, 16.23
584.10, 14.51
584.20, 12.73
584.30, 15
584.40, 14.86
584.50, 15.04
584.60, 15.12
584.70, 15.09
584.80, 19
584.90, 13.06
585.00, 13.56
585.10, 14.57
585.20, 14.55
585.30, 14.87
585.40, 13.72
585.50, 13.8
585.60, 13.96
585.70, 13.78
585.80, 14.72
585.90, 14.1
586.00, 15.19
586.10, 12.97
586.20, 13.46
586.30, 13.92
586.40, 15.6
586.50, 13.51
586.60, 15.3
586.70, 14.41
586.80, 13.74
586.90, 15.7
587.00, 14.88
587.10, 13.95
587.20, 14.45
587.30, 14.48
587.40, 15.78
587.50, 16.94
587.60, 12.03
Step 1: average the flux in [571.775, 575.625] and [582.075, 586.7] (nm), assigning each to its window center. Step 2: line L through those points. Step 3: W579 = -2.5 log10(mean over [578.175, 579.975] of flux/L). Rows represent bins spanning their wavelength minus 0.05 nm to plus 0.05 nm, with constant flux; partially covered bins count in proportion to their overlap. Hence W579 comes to 0.03 mag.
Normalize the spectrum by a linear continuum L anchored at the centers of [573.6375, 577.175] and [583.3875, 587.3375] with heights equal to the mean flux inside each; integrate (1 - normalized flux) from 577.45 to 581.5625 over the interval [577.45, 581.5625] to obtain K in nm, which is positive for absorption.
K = -0.10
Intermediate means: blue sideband 13.9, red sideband 14.6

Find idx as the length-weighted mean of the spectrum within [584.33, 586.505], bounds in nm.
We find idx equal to 14.5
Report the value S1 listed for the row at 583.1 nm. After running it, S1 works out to 15.46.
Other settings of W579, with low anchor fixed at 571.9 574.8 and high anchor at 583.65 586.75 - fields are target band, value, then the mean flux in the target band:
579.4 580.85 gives -0.085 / 15.3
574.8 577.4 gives -0.020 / 14.2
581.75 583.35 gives 0.005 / 14.3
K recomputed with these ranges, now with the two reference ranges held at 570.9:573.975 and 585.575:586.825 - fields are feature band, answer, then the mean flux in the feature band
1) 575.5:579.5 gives 0.07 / 13.8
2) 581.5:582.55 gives 0.01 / 14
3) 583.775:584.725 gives -0.04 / 14.7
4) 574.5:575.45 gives -0.03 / 14.5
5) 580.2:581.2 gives -0.10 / 15.5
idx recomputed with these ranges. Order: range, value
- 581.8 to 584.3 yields 14.5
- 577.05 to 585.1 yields 14.6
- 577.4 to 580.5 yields 14.2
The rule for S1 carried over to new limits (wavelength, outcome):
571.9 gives 16.27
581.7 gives 13.67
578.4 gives 11.73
